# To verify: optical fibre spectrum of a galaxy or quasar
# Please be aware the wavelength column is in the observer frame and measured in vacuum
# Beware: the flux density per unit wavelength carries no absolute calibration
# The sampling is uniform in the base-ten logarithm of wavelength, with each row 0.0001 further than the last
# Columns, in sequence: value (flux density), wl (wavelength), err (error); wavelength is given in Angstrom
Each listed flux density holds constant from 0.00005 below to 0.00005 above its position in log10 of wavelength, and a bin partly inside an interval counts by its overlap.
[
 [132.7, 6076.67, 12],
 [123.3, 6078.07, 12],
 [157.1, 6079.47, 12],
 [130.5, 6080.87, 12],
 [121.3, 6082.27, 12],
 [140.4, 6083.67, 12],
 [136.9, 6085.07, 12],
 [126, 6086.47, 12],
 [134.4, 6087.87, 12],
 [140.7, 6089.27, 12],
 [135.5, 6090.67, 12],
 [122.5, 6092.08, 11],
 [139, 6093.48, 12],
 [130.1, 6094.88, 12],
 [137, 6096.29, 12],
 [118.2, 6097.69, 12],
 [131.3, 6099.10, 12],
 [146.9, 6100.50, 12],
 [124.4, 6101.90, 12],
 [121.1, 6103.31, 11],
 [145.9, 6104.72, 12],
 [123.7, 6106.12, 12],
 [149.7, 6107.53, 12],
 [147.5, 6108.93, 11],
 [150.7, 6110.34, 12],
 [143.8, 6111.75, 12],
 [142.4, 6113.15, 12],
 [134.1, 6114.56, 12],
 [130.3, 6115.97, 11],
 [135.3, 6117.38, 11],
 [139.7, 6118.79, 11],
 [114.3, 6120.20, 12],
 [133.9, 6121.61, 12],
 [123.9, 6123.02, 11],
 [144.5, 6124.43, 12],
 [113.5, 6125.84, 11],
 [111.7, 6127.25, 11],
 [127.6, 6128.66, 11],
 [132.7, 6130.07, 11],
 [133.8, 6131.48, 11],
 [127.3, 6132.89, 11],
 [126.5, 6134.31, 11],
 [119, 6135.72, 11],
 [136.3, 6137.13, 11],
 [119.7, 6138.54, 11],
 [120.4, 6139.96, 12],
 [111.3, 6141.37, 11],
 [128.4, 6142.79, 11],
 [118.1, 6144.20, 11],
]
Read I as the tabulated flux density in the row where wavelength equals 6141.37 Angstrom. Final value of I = 111.3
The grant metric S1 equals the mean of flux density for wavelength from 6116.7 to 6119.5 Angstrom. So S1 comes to 137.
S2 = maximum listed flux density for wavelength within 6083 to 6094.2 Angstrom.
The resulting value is 140.7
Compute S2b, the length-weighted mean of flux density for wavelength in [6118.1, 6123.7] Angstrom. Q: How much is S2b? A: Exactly 128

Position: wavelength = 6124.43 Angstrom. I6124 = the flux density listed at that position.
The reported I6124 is 144.5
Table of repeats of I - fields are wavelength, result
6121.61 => 133.9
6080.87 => 130.5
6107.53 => 149.7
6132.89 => 127.3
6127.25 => 111.7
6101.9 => 124.4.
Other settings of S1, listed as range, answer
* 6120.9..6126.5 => 129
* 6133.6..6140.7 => 124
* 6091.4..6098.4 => 129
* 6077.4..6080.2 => 140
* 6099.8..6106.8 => 132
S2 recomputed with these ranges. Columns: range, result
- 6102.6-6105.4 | 145.9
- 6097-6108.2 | 149.7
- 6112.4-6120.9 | 142.4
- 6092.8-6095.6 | 139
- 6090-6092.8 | 135.5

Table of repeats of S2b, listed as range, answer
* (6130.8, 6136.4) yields 127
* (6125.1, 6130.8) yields 122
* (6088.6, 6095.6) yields 133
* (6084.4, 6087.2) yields 132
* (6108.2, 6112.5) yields 148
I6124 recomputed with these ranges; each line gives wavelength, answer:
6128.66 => 127.6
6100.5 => 146.9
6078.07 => 123.3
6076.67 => 132.7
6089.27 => 140.7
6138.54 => 119.7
